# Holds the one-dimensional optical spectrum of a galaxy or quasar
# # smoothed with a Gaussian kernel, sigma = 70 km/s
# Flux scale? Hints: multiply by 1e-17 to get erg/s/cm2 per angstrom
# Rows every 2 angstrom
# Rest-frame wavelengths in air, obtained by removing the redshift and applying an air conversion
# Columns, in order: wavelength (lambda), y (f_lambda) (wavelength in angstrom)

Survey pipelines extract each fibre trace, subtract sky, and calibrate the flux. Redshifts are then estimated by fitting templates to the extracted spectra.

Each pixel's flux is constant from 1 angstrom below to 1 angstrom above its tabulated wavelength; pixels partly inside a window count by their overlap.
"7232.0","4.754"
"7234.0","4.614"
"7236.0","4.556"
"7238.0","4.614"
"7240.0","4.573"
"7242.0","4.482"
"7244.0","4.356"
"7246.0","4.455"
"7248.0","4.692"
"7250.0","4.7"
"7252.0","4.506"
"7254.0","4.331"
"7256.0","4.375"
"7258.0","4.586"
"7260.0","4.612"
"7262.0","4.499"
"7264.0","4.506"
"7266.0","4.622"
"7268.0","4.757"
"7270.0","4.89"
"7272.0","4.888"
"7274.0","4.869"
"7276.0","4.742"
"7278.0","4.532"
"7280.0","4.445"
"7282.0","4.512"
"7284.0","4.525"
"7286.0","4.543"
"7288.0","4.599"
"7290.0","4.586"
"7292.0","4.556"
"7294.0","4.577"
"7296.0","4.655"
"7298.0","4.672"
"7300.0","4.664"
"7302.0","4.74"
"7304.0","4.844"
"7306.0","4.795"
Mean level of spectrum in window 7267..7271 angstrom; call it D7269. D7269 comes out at 4.82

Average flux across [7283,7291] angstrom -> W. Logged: 4.56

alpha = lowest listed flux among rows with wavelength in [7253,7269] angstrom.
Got 4.331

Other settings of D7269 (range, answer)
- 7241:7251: 4.54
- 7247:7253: 4.63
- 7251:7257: 4.4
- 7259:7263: 4.56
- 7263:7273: 4.73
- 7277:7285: 4.5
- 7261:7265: 4.5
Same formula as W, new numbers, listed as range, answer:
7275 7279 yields 4.64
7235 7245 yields 4.52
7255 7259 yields 4.48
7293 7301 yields 4.64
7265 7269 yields 4.69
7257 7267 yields 4.57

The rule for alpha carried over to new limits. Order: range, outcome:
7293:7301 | 4.577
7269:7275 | 4.869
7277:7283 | 4.445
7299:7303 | 4.664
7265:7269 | 4.622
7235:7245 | 4.356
